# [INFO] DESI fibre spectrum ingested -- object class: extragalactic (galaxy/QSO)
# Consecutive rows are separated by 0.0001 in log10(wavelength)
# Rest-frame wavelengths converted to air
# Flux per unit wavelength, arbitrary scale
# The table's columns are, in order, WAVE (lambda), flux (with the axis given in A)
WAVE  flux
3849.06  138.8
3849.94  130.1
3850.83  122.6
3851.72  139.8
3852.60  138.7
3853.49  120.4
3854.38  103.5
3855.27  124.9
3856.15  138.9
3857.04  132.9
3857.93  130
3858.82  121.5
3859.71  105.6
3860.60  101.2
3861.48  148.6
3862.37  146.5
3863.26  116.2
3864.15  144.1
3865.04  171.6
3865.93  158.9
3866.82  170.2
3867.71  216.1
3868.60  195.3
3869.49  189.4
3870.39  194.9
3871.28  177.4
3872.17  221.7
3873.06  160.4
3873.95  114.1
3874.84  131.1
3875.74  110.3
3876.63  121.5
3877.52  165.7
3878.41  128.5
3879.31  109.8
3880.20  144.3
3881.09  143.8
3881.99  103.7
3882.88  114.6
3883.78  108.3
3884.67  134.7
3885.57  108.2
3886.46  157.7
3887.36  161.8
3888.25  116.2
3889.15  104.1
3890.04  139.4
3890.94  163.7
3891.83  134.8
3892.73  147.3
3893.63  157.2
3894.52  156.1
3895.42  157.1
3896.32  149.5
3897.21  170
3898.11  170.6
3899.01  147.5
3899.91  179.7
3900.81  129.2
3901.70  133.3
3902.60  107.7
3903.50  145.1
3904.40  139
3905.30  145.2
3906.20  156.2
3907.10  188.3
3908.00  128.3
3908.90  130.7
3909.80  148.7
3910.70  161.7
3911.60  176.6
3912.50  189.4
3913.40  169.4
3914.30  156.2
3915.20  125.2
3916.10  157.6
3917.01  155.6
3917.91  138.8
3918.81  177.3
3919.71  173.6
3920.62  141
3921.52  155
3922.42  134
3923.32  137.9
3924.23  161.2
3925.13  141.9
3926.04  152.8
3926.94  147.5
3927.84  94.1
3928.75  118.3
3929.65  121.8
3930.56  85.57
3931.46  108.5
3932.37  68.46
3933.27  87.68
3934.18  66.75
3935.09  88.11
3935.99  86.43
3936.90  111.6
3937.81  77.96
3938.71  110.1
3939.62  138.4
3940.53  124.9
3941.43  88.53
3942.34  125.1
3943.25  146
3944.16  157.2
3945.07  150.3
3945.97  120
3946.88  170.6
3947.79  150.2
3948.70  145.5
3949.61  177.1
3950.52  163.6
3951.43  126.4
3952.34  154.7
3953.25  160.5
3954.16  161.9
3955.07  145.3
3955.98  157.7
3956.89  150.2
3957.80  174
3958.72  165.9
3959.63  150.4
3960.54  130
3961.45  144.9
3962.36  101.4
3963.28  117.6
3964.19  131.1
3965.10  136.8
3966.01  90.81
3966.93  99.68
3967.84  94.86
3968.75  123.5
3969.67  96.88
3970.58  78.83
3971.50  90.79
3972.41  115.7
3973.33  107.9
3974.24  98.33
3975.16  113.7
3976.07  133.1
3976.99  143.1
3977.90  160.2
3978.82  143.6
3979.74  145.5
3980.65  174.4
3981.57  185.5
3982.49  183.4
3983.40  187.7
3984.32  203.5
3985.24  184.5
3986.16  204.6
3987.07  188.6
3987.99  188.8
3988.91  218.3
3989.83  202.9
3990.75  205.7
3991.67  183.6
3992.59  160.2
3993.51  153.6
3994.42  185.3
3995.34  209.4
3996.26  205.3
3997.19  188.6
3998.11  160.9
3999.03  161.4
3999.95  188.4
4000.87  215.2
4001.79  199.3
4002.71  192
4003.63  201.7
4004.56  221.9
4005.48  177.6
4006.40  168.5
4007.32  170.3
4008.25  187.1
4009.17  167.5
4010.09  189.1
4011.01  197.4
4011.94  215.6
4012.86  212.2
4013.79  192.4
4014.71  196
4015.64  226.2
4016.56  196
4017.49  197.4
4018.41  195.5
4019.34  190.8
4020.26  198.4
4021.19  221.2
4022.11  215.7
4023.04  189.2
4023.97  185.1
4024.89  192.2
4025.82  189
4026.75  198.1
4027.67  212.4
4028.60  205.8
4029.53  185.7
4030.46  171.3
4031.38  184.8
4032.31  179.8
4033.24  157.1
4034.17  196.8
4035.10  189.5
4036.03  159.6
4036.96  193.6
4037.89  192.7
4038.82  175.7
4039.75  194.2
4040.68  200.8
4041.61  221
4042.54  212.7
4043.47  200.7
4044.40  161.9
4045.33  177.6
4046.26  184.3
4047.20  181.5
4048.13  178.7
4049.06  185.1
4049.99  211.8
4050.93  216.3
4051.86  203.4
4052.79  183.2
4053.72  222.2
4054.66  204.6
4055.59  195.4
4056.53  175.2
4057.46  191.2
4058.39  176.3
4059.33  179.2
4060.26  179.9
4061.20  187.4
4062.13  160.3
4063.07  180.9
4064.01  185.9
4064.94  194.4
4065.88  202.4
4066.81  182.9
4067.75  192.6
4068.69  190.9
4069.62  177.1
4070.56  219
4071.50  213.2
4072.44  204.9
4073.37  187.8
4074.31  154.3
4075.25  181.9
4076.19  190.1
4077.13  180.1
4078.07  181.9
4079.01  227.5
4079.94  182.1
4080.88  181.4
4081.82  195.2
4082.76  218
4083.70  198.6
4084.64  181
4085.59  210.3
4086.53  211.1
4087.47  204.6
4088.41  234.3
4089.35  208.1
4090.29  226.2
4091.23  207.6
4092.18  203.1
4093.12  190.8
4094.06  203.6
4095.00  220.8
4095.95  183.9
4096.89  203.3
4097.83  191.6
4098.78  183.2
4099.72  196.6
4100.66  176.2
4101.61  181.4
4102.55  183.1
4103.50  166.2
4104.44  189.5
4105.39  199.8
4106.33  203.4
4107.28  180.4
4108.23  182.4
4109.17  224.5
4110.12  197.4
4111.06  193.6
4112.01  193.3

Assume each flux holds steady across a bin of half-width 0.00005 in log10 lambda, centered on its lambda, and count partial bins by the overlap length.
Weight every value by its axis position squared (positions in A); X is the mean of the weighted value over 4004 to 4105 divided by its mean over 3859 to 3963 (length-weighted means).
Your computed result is 1.47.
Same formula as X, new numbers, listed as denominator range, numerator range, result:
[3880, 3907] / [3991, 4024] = 1.44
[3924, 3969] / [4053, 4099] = 1.63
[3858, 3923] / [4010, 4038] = 1.41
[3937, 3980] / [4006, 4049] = 1.51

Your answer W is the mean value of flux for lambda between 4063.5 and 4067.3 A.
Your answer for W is 191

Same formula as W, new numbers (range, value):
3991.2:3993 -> 172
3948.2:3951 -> 161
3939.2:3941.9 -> 117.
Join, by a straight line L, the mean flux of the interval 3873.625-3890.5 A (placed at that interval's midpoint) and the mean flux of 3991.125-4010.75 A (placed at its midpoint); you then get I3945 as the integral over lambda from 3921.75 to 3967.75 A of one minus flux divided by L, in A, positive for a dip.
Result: 8.4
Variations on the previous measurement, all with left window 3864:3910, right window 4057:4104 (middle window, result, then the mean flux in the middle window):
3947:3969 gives 3.2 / 140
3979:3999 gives -1.6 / 186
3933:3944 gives 3.7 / 106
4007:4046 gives -2.6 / 193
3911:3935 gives 3.2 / 136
